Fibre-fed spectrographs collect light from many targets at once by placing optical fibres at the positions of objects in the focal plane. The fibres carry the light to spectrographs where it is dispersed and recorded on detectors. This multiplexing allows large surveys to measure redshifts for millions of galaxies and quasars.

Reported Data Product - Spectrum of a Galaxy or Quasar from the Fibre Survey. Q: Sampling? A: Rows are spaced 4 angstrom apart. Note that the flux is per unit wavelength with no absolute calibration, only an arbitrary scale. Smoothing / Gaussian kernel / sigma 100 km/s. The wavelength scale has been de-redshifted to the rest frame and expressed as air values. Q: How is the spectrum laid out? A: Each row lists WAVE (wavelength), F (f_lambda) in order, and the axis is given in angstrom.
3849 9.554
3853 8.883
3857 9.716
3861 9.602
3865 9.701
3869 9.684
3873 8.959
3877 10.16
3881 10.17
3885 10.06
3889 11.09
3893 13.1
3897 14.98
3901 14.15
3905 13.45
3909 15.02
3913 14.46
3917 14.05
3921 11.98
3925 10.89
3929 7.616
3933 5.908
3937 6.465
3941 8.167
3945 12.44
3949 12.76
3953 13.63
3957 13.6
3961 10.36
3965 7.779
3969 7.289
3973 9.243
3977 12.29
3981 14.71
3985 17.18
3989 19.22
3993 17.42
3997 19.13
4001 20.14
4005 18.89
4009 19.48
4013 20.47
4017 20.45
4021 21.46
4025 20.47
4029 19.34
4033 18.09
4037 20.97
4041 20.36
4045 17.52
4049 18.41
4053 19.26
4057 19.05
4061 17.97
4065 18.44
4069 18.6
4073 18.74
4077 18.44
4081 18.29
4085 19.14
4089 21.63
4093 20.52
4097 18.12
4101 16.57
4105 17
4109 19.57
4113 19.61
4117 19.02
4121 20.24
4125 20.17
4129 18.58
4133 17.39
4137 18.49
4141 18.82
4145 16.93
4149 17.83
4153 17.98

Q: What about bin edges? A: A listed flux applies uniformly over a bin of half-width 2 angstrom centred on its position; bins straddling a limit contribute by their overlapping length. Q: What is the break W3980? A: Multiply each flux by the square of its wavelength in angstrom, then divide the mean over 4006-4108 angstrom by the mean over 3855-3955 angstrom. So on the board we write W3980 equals 1.9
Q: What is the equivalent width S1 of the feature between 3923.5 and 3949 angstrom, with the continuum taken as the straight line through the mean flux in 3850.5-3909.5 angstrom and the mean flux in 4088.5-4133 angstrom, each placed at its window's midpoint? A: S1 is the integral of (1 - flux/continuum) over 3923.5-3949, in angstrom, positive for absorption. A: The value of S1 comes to 8.2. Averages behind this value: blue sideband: 11.1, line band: 8.86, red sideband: 19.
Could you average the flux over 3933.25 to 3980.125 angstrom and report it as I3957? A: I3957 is 10.3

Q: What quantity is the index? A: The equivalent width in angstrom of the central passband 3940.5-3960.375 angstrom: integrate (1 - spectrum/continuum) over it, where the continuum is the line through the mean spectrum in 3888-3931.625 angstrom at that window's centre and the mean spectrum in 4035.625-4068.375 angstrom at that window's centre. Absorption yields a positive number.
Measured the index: 3.1 angstrom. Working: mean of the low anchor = 12.7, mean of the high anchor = 18.9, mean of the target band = 12.3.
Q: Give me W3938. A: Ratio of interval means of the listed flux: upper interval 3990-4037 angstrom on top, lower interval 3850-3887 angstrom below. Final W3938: 2.03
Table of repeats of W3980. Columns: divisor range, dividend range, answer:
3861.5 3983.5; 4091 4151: 1.84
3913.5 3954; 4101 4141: 1.97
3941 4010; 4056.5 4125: 1.41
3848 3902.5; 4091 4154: 1.96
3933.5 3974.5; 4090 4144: 2.03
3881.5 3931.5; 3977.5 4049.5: 1.61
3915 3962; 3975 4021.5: 1.77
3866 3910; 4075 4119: 1.78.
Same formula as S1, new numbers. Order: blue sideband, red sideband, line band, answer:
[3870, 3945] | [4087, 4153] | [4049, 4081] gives -3.5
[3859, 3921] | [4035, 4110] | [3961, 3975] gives 6.1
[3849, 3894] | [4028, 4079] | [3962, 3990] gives 5.5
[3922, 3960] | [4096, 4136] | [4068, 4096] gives -3.8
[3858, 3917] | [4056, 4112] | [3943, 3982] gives 8.4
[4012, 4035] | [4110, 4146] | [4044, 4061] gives 1.0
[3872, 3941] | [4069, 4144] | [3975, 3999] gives -3.8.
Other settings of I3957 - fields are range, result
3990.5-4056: 19.5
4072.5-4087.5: 18.7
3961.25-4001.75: 14.1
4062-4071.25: 18.5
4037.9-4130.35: 19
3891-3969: 11.5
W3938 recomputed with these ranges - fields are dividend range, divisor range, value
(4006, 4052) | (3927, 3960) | 1.95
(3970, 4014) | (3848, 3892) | 1.70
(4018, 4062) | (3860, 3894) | 1.90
